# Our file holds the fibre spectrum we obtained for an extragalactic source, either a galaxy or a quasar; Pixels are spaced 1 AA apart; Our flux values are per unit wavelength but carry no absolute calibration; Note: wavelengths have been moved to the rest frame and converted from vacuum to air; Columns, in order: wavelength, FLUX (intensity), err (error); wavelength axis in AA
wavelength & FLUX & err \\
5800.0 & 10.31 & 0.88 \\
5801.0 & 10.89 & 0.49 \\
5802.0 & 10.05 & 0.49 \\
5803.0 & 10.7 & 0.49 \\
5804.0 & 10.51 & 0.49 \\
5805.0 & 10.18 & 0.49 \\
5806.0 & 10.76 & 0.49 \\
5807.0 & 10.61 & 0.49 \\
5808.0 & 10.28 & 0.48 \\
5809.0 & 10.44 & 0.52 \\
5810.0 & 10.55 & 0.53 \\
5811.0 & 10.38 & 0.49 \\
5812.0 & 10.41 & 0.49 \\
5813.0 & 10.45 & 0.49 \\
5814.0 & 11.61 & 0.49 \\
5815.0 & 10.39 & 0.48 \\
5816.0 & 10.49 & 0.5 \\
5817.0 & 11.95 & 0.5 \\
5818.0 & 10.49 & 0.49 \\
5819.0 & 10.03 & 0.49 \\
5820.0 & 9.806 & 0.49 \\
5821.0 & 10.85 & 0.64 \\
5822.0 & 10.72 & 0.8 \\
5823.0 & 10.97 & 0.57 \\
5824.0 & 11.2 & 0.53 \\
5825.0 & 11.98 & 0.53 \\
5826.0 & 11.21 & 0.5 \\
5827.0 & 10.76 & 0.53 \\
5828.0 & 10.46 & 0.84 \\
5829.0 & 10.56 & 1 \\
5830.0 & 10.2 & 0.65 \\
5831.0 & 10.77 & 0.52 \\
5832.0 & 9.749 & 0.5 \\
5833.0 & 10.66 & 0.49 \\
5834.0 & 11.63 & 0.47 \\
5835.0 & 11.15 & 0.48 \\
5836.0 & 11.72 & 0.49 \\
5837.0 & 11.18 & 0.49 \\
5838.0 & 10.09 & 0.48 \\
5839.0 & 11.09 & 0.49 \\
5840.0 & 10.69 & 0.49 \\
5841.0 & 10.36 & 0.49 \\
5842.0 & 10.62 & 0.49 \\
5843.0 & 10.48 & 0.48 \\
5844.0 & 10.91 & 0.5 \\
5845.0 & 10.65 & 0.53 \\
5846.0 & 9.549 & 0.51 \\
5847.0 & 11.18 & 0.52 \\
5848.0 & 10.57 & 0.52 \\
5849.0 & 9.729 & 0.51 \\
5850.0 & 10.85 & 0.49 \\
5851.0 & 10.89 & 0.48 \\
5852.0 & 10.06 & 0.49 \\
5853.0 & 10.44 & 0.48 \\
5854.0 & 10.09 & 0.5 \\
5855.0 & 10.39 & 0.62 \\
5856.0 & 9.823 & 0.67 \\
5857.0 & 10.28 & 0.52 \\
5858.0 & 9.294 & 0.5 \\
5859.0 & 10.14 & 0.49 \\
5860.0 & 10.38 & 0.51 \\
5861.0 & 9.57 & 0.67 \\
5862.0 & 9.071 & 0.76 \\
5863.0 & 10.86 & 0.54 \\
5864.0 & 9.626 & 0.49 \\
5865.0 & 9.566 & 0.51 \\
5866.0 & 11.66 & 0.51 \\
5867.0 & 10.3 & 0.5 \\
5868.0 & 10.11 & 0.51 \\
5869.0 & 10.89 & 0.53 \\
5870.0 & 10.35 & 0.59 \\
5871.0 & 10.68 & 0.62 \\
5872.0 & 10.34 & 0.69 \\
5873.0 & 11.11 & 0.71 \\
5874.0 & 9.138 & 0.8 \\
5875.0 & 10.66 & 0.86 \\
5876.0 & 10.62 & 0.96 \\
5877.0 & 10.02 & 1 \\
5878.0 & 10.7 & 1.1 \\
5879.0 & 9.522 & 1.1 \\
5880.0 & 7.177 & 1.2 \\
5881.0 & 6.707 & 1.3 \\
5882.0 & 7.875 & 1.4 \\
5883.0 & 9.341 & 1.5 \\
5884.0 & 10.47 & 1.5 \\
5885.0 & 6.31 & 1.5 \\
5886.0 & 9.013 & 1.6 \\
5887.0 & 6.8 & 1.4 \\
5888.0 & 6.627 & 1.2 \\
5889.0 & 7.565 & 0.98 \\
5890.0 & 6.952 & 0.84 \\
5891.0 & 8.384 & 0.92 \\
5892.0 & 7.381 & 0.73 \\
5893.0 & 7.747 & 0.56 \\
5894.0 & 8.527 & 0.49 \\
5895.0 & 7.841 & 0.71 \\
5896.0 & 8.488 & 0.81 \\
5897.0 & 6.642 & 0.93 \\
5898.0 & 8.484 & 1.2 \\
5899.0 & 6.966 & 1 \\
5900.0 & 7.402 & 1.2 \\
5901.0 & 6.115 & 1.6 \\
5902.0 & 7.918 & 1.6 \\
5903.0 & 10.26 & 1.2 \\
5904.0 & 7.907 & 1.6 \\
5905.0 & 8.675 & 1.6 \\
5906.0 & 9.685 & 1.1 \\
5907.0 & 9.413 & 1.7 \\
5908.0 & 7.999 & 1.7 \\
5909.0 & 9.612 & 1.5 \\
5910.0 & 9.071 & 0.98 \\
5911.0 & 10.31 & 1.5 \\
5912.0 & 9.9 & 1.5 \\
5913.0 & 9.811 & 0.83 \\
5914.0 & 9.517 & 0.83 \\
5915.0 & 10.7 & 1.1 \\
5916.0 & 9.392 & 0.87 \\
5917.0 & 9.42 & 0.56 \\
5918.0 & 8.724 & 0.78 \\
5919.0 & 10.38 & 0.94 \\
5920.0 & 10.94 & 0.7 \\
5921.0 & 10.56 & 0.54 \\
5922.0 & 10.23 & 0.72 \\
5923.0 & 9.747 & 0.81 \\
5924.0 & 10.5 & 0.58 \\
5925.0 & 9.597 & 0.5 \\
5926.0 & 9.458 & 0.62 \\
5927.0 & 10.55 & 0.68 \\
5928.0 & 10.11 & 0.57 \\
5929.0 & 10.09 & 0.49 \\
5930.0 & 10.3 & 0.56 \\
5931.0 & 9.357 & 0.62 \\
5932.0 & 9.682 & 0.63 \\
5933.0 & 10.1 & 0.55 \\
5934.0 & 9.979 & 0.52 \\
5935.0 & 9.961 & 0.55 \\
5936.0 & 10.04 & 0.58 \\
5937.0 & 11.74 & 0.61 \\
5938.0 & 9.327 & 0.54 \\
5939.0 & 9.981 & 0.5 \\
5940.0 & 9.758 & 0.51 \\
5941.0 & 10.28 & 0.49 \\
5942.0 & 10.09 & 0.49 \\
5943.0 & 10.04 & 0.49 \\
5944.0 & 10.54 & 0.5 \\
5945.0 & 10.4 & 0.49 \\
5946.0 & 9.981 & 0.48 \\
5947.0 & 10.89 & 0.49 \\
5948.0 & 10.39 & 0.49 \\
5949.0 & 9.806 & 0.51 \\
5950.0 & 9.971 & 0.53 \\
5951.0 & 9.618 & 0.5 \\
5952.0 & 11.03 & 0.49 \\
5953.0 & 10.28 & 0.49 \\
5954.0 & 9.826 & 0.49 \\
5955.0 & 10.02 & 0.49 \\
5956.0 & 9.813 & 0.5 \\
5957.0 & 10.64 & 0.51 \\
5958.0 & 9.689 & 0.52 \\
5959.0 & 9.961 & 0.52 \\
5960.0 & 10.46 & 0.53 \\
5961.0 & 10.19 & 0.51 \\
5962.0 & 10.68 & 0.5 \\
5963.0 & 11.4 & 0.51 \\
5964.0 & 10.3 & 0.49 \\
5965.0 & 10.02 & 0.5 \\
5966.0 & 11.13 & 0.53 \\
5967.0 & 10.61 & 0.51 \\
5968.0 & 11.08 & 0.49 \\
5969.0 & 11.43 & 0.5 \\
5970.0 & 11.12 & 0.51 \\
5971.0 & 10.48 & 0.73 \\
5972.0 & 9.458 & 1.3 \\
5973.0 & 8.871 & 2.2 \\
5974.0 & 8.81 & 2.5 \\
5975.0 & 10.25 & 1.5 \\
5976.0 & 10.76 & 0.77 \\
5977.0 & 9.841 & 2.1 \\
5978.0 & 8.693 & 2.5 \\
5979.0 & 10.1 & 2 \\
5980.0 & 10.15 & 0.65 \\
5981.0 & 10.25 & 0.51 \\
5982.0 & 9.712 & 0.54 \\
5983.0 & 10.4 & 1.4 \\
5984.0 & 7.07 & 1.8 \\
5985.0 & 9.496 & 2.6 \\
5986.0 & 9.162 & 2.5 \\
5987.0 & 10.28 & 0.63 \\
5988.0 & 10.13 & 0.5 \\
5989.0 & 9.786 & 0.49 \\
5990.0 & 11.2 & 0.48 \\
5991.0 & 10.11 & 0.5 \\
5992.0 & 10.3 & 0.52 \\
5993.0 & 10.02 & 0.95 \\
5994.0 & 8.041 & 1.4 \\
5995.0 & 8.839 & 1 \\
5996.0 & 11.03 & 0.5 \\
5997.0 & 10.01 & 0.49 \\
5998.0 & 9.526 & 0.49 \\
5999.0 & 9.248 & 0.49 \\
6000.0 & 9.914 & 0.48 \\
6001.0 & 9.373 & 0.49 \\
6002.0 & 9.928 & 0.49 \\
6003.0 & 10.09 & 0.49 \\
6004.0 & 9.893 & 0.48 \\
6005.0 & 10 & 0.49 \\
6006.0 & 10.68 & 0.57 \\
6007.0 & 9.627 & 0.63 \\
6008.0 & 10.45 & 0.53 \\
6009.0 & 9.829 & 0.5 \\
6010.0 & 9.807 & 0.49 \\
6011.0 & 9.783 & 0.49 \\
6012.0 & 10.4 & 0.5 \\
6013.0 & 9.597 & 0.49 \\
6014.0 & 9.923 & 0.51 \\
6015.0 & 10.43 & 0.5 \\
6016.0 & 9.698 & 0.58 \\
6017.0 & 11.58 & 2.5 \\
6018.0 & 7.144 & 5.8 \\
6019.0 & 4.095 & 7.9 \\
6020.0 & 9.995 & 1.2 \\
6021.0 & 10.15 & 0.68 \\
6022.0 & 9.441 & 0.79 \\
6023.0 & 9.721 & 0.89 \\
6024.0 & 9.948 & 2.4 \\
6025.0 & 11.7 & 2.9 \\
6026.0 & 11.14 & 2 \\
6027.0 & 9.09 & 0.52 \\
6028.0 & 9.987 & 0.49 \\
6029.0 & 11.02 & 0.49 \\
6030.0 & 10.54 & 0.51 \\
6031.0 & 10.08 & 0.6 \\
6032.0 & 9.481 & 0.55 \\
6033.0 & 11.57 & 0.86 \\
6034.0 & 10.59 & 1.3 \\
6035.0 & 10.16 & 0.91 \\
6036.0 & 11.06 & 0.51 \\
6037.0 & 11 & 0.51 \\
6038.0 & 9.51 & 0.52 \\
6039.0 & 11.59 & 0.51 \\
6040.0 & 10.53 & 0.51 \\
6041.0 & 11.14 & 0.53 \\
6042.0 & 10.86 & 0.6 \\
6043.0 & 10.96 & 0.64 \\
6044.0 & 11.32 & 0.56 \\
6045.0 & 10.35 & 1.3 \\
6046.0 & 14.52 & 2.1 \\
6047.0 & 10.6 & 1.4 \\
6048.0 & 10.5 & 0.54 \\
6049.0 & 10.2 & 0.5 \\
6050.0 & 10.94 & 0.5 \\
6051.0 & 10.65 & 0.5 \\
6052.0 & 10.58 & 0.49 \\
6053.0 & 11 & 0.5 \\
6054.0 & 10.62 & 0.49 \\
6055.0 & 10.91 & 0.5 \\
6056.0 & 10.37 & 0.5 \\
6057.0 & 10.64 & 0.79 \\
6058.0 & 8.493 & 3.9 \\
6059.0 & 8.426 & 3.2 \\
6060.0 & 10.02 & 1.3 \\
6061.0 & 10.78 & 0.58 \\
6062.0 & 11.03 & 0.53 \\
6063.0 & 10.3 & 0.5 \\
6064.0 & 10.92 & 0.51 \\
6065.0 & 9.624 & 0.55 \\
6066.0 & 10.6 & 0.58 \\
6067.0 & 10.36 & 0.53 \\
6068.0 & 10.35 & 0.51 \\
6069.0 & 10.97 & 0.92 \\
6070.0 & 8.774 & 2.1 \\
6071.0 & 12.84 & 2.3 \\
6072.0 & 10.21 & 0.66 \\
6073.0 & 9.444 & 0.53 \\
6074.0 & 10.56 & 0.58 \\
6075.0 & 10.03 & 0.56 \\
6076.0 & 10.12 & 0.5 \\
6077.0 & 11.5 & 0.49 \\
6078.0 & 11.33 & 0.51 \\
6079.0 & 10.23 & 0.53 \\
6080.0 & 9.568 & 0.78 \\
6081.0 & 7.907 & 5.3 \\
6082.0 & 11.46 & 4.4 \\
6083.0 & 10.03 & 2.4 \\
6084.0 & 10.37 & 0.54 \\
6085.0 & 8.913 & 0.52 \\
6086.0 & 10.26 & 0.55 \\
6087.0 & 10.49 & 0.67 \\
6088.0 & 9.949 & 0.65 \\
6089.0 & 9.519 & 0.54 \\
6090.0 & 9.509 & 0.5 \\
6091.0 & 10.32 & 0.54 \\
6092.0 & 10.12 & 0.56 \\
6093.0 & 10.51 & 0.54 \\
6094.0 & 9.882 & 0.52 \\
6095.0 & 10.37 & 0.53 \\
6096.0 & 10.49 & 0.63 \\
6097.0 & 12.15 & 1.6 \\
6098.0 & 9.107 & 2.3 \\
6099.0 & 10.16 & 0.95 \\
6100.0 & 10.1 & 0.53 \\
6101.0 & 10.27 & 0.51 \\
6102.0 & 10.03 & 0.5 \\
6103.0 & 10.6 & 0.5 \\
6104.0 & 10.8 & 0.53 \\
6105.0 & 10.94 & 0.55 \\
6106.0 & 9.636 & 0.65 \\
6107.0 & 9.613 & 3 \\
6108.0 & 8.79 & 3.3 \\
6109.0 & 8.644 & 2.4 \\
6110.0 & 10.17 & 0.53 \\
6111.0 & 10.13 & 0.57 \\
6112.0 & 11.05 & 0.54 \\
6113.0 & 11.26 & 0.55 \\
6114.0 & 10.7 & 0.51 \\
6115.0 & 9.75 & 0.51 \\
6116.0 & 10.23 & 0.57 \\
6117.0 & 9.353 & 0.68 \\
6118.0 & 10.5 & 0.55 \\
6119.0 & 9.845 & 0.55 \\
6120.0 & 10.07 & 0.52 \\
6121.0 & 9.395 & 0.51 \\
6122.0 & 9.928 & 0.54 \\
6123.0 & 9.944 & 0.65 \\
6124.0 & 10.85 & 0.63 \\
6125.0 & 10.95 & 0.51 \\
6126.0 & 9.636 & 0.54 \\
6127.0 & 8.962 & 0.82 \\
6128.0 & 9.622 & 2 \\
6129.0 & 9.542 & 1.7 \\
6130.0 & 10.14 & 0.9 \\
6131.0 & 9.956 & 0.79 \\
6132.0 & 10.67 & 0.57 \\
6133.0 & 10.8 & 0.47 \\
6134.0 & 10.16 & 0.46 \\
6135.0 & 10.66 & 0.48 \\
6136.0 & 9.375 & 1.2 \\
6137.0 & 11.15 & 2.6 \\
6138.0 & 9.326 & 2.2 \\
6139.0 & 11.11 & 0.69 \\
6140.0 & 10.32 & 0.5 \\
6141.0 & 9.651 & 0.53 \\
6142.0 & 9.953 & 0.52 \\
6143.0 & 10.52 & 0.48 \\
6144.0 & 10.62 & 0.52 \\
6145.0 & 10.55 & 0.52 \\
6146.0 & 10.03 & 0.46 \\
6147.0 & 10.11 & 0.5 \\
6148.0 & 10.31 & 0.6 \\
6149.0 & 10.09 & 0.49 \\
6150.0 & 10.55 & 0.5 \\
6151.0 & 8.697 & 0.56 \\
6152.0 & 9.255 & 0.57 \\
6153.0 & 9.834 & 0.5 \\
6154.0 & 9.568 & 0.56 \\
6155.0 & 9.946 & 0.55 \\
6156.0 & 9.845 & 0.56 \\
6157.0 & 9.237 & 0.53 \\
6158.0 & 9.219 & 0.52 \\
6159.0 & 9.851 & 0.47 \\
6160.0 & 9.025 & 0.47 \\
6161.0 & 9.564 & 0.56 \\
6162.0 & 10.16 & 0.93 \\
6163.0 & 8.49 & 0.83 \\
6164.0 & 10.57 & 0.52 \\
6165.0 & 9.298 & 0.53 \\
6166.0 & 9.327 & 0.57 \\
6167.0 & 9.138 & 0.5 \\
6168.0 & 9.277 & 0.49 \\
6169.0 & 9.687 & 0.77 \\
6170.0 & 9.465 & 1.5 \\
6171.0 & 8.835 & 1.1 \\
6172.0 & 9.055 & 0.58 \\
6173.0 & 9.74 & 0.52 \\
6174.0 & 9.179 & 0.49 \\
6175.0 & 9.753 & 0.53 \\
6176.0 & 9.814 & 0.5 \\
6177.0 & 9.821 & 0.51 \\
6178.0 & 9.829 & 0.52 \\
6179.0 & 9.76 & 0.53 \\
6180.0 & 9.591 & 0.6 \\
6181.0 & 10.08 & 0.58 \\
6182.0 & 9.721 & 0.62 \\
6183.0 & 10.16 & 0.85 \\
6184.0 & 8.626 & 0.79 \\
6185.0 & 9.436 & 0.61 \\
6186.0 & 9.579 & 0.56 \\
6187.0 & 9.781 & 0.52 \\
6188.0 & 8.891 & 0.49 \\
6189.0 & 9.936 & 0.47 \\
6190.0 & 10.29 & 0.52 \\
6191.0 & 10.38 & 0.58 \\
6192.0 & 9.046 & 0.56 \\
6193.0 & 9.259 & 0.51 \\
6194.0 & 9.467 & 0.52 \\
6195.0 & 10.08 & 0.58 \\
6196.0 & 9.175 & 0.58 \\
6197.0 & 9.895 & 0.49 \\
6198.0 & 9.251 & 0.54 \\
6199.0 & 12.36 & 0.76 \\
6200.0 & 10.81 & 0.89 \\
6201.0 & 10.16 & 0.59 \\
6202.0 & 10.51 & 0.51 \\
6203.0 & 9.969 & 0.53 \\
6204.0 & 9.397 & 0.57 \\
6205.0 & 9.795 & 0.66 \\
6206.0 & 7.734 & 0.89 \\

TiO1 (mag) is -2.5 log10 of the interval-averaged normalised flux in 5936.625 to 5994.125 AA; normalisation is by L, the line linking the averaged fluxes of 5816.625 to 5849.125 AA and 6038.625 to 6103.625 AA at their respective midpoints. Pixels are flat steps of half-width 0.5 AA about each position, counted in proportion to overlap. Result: 0.05 mag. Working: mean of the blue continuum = 10.7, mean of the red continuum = 10.4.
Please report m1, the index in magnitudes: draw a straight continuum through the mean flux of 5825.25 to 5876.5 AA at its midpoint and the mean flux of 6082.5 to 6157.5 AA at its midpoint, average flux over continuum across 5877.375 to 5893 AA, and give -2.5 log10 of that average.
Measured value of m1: 0.28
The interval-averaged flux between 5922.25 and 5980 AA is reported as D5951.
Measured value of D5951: 10.2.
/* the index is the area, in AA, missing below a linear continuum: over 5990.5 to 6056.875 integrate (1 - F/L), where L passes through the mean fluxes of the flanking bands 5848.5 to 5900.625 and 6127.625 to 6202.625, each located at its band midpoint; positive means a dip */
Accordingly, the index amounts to -4.7 AA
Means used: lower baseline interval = 9.22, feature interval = 10.2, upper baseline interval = 9.83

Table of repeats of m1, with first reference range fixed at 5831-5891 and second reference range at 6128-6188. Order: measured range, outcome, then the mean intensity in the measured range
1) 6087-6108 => -0.040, 10.2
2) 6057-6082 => -0.043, 10.2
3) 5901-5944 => 0.013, 9.75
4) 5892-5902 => 0.287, 7.59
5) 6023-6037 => -0.069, 10.5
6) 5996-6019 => 0.009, 9.76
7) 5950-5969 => -0.057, 10.4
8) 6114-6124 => -0.020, 9.98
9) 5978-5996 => 0.015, 9.72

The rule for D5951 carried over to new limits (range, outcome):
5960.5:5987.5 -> 10.1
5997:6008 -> 9.86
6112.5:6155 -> 10.1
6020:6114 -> 10.4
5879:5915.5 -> 8.34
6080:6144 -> 10.1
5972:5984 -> 9.68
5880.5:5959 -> 9.31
